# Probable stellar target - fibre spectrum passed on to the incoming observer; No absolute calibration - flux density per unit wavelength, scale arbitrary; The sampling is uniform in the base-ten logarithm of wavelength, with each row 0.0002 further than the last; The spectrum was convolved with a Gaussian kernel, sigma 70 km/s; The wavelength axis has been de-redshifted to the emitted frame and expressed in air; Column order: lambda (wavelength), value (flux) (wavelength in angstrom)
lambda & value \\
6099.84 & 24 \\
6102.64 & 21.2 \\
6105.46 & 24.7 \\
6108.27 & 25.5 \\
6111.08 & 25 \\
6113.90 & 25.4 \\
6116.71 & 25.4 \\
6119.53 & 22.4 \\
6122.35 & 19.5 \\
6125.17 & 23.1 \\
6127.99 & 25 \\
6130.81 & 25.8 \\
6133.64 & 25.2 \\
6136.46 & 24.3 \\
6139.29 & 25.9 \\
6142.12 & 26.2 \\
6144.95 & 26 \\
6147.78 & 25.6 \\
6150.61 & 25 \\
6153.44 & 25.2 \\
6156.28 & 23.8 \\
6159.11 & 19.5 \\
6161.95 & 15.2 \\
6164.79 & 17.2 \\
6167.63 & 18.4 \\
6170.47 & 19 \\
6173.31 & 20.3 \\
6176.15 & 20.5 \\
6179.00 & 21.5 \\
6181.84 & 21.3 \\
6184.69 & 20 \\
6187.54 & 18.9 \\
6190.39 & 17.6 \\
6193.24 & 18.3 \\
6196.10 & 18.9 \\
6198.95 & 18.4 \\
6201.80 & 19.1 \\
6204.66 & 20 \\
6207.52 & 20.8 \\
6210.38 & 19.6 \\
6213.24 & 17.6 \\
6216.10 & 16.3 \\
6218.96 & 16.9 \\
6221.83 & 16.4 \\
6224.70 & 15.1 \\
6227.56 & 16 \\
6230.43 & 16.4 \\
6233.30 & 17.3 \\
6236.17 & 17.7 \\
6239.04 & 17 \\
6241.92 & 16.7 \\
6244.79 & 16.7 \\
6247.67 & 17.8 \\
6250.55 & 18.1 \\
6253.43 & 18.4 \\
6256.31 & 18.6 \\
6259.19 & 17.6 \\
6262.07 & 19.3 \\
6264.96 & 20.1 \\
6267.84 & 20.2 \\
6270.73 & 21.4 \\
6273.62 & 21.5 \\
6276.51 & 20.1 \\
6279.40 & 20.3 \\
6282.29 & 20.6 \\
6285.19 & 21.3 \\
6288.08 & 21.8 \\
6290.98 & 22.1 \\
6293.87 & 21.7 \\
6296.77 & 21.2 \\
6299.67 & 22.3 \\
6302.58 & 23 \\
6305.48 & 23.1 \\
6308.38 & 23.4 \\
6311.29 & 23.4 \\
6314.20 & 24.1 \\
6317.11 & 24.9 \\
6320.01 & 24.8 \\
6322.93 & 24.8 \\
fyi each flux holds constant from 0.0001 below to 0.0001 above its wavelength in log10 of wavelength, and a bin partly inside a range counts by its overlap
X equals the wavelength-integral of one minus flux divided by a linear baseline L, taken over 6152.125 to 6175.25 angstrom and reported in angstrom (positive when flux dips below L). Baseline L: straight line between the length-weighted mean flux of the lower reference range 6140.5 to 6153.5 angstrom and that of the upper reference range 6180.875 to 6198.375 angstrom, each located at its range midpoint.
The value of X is 3.3 angstrom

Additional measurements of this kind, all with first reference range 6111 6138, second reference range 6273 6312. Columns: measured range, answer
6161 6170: 2.40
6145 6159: -0.47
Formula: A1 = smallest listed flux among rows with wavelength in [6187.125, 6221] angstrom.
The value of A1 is 16.3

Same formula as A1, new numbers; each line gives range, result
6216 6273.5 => 15.1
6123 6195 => 15.2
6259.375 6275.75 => 19.3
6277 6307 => 20.3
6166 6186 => 18.4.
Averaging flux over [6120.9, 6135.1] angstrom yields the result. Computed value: 23.7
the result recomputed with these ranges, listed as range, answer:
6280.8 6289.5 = 21.2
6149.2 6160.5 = 23.4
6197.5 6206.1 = 19.2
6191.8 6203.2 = 18.7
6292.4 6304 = 22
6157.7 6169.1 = 17.6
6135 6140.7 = 25.1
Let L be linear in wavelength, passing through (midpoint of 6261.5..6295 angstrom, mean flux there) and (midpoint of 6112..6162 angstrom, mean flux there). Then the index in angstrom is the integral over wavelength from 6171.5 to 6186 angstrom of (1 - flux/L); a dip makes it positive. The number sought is 1.53 angstrom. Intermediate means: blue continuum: 24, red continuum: 20.9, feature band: 20.7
